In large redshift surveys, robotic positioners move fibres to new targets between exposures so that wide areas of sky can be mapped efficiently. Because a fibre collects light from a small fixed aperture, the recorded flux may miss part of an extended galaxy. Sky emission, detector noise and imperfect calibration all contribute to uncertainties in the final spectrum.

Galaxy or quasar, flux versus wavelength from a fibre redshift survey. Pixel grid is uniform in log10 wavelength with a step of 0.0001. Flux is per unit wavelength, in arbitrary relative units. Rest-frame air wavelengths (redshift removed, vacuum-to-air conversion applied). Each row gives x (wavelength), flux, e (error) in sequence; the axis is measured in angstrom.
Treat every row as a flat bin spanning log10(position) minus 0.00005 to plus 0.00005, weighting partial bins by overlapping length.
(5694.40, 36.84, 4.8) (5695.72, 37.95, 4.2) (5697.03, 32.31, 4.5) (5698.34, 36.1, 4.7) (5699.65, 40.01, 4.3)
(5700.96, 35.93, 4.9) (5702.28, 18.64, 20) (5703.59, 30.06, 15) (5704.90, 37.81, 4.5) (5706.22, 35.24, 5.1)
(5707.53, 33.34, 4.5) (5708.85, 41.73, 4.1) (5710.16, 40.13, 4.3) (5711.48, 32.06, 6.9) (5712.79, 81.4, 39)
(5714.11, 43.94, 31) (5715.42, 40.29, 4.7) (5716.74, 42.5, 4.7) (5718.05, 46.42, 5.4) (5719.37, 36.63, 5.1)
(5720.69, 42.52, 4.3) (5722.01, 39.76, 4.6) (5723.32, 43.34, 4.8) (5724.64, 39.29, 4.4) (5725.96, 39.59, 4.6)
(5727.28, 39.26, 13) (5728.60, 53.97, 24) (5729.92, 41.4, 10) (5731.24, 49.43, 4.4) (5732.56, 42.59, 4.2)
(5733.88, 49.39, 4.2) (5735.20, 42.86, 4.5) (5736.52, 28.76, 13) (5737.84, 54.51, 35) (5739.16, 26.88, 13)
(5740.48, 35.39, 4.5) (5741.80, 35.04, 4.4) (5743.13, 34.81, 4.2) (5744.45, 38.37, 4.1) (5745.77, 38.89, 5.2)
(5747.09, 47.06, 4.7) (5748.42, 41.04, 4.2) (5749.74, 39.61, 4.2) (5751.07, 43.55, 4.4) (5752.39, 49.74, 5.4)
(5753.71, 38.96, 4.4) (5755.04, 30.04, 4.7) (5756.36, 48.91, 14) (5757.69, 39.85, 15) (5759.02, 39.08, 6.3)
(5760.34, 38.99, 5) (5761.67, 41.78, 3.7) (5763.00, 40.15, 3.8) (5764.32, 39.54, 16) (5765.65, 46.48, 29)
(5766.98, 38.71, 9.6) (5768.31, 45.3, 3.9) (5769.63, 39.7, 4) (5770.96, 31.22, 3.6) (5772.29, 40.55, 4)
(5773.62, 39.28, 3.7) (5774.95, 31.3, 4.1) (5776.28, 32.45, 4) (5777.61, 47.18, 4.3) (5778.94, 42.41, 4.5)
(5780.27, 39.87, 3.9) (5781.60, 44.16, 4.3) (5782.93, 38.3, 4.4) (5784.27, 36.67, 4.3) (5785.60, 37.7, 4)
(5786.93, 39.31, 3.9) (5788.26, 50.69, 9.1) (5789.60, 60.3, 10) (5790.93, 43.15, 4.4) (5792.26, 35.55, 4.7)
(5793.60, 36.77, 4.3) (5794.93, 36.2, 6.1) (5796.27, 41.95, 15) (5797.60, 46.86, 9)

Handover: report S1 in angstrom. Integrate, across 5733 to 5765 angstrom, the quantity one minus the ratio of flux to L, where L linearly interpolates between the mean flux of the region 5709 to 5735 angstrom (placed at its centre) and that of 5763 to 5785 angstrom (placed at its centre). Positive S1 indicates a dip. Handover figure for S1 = 1.3 angstrom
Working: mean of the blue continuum 44.3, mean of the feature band 40.2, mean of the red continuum 39.6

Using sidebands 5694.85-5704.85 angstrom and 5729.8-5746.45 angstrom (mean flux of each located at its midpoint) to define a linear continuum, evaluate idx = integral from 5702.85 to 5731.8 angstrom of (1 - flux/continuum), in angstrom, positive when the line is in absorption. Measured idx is -4.6 angstrom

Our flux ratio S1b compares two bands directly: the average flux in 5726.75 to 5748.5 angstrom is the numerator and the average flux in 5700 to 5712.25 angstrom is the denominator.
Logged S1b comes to 1.19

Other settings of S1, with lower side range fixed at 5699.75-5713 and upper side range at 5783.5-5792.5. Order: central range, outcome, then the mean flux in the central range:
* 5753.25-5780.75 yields 1.6 angstrom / 39.6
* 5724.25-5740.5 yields -1.2 angstrom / 42.1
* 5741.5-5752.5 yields -0.1 angstrom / 40.6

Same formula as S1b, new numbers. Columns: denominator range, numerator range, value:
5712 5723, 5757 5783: 0.86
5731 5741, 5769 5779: 0.92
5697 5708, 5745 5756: 1.24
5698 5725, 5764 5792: 1.03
